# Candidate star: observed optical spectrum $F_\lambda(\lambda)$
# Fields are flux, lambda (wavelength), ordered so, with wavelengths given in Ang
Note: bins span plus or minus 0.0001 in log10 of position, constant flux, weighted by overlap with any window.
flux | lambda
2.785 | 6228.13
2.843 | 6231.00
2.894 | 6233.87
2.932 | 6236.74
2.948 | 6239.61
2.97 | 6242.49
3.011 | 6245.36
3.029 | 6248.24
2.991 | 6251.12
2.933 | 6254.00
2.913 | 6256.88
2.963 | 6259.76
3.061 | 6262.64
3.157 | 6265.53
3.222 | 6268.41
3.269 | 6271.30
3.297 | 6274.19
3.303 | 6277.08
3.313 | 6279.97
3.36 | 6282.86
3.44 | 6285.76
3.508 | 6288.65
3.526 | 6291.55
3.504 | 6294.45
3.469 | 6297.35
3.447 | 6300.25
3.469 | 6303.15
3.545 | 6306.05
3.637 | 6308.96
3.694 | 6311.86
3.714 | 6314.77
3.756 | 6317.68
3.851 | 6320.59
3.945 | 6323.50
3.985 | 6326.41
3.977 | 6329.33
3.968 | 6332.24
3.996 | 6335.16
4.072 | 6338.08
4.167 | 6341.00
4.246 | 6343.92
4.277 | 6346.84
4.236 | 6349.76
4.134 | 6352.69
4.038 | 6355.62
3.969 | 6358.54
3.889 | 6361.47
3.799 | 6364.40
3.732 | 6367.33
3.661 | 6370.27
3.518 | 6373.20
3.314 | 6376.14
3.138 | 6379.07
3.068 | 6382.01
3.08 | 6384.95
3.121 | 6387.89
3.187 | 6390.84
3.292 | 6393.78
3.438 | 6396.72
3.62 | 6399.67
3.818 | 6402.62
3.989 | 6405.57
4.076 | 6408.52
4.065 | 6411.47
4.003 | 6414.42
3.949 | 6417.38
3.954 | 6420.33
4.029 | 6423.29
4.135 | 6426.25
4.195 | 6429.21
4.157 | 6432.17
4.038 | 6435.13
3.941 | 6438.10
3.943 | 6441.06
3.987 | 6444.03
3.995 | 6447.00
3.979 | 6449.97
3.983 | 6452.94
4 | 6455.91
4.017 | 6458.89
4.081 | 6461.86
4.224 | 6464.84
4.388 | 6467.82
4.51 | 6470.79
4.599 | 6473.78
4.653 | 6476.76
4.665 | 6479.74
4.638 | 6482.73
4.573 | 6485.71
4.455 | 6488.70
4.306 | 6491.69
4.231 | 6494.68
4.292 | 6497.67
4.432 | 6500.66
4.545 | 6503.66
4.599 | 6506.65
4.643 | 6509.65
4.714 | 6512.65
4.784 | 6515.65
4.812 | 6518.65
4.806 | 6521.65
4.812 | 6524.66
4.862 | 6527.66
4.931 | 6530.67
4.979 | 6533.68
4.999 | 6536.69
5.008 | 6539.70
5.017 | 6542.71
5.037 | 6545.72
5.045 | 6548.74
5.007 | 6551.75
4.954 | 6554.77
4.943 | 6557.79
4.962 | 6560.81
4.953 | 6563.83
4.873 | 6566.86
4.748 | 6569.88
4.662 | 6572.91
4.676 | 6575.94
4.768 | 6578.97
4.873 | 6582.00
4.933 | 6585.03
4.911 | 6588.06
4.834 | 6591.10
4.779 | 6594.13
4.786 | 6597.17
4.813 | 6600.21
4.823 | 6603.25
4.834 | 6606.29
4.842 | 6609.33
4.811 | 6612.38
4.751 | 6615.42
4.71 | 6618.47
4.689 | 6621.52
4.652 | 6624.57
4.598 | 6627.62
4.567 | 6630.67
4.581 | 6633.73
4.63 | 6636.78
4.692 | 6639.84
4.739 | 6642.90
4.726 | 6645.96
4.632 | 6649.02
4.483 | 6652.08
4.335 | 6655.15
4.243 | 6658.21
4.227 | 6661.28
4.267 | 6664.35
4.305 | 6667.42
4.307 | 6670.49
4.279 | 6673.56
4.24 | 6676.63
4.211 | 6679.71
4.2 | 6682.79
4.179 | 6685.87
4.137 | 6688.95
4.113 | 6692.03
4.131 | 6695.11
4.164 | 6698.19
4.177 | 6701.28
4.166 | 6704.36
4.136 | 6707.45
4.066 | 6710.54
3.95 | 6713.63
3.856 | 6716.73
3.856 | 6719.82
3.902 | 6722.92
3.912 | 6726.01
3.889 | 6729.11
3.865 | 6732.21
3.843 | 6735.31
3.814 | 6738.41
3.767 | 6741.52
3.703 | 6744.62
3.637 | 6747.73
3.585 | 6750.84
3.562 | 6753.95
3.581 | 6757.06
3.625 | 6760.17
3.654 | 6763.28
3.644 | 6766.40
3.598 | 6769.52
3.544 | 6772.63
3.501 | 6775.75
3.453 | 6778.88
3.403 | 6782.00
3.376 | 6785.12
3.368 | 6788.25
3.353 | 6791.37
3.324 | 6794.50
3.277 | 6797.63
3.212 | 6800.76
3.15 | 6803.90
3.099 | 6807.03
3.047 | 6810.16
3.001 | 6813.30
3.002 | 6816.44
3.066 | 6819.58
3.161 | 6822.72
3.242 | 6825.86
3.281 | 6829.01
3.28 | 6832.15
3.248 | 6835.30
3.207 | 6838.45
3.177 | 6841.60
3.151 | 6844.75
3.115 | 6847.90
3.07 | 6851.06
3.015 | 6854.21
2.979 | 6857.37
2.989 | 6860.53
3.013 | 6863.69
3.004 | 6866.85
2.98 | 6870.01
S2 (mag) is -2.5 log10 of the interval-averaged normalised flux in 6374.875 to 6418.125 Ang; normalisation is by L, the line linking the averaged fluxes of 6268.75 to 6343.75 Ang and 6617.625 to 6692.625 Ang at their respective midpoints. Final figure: 0.09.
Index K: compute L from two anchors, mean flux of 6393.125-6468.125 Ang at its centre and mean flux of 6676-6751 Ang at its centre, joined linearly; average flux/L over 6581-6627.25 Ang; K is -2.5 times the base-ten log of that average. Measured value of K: -0.20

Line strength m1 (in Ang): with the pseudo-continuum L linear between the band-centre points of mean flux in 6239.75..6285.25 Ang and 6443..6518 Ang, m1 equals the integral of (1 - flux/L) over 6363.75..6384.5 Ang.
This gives 1.8 Ang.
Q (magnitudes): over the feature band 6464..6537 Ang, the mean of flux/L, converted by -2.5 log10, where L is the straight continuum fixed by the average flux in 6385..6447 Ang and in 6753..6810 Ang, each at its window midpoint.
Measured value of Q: -0.23 mag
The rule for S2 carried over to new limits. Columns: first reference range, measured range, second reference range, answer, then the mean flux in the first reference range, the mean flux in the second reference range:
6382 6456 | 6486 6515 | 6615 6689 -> -0.112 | 3.82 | 4.46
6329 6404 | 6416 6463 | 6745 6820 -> -0.103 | 3.72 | 3.39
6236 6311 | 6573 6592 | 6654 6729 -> -0.229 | 3.25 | 4.13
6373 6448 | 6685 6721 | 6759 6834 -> -0.192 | 3.74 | 3.32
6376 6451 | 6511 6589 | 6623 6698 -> -0.189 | 3.76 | 4.39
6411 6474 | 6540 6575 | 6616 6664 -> -0.131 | 4.09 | 4.56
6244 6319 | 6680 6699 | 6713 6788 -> -0.146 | 3.33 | 3.68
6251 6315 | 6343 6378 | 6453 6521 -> -0.037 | 3.34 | 4.46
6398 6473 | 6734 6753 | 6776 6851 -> -0.106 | 4.05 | 3.22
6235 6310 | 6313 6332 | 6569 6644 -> -0.122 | 3.24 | 4.75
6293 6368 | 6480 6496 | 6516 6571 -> 0.046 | 3.87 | 4.93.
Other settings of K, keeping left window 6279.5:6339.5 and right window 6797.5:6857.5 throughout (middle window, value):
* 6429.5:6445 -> -0.14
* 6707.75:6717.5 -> -0.22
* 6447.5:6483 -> -0.22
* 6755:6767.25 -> -0.13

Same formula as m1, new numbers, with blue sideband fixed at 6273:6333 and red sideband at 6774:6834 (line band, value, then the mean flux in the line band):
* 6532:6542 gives -4.55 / 5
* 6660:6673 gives -3.64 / 4.28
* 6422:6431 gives -1.56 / 4.12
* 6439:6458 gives -2.62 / 3.98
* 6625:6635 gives -3.63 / 4.59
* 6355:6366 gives -1.08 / 3.92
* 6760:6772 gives -1.30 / 3.63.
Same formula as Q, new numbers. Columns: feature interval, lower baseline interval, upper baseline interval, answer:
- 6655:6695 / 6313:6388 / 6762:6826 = -0.223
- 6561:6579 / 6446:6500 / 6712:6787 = -0.171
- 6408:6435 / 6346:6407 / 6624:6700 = -0.088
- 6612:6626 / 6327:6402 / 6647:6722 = -0.153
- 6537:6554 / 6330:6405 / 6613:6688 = -0.196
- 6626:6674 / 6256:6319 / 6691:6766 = -0.184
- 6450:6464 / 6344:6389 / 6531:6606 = 0.053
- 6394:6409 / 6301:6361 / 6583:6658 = 0.108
